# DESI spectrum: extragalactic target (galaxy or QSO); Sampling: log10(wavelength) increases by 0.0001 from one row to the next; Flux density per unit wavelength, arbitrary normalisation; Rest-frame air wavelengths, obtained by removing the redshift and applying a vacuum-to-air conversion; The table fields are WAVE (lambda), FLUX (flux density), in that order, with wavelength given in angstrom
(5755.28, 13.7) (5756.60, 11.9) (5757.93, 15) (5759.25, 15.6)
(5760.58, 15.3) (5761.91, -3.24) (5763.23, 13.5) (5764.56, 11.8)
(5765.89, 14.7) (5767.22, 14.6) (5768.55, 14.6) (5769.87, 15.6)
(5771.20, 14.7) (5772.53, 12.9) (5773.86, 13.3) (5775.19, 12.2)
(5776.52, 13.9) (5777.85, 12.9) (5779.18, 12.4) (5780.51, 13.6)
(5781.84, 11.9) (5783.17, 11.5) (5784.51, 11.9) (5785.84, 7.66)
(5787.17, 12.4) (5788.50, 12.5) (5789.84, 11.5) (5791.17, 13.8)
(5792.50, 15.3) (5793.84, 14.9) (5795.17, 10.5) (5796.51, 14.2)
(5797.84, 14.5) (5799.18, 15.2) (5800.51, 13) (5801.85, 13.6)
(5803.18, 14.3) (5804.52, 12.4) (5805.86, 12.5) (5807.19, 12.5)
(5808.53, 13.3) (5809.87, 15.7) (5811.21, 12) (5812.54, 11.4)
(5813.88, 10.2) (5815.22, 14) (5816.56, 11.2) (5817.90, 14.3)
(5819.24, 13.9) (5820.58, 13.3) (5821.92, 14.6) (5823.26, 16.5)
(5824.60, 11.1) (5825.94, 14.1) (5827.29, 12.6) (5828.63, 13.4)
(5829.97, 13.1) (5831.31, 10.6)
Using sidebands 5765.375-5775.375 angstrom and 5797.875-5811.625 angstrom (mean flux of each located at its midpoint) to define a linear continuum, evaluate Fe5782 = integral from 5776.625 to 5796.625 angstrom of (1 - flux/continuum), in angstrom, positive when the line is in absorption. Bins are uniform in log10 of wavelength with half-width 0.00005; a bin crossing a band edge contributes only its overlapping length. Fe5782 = 2.0 angstrom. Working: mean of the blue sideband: 14.2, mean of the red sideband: 13.5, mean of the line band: 12.5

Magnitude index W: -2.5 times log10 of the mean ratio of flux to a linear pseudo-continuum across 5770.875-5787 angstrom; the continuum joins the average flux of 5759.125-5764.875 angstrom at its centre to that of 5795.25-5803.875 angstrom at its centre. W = -0.06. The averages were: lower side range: 10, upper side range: 13.9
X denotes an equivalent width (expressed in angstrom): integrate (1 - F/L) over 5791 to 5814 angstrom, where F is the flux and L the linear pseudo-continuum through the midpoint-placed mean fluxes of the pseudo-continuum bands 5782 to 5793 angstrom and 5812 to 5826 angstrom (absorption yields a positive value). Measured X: -1.53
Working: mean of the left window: 12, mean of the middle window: 13.4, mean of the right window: 13.1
